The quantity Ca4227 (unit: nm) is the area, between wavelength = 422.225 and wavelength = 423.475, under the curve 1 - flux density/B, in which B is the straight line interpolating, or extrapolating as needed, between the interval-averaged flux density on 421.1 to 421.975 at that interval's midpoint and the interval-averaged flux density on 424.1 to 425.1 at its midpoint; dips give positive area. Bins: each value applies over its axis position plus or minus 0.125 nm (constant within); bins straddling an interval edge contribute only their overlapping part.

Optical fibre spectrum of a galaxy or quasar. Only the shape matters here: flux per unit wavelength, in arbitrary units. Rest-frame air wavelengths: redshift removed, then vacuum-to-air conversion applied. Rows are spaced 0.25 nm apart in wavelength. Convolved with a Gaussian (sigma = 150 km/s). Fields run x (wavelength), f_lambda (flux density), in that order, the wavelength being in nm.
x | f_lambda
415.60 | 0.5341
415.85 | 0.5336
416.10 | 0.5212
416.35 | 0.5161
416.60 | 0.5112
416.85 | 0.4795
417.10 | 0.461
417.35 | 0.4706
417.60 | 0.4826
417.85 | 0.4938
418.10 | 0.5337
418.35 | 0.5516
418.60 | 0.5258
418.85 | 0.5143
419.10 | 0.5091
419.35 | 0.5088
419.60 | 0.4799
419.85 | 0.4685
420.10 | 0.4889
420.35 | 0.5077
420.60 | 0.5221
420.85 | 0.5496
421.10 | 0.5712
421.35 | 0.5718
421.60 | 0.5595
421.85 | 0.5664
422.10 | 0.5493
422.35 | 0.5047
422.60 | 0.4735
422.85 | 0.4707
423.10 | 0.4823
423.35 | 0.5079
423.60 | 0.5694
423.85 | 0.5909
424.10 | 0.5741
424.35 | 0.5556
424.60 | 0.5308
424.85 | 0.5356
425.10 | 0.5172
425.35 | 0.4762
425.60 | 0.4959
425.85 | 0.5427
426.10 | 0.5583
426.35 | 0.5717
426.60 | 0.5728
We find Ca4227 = 0.153 nm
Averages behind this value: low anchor 0.567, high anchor 0.542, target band 0.488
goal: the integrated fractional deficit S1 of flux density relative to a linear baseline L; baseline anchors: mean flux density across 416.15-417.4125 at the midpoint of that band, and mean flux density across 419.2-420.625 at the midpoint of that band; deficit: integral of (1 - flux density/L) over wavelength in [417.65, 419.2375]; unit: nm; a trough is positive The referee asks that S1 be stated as -0.087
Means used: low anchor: 0.491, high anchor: 0.494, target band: 0.519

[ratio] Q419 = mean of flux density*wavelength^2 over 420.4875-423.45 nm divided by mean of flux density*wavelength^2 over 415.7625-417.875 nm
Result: 1.09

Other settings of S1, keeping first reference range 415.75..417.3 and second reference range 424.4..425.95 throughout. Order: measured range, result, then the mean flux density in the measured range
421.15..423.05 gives -0.06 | 0.528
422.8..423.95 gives -0.03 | 0.526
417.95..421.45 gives -0.09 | 0.521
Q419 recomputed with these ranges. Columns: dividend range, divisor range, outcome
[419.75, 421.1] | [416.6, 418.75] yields 1.04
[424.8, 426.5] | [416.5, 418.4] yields 1.11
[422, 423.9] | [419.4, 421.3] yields 1.01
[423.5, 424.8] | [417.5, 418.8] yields 1.12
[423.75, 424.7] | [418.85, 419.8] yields 1.16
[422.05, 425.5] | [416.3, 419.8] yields 1.07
